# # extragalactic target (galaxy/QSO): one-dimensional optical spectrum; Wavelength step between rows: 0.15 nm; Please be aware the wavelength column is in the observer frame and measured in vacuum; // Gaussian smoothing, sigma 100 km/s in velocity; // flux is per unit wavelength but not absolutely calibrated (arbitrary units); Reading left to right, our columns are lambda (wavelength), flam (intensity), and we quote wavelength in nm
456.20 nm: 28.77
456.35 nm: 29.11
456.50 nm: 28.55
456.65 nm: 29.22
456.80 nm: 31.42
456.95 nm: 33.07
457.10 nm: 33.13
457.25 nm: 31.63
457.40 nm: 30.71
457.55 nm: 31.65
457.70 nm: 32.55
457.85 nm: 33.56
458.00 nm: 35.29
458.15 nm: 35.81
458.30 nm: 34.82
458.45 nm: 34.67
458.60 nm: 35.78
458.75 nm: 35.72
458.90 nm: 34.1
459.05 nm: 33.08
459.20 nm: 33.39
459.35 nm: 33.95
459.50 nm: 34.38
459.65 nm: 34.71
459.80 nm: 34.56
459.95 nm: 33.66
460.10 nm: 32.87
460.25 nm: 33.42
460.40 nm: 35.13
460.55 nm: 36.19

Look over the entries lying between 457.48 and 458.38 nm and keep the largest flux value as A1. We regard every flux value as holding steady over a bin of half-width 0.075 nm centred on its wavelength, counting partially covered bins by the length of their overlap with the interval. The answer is 35.81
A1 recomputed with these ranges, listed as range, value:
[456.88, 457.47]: 33.13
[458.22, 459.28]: 35.78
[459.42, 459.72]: 34.71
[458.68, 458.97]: 35.72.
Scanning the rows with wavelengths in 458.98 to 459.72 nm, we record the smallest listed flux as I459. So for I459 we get 33.08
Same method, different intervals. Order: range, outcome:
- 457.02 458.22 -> 30.71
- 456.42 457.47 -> 28.55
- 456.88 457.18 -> 33.07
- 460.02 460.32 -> 32.87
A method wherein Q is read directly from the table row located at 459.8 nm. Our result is 34.56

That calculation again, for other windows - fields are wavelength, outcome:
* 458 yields 35.29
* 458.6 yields 35.78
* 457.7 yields 32.55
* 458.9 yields 34.1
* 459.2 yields 33.39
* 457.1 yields 33.13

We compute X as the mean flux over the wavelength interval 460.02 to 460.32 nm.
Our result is 33.1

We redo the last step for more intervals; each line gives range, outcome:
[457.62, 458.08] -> 33.8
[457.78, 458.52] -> 34.8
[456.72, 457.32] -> 32.3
